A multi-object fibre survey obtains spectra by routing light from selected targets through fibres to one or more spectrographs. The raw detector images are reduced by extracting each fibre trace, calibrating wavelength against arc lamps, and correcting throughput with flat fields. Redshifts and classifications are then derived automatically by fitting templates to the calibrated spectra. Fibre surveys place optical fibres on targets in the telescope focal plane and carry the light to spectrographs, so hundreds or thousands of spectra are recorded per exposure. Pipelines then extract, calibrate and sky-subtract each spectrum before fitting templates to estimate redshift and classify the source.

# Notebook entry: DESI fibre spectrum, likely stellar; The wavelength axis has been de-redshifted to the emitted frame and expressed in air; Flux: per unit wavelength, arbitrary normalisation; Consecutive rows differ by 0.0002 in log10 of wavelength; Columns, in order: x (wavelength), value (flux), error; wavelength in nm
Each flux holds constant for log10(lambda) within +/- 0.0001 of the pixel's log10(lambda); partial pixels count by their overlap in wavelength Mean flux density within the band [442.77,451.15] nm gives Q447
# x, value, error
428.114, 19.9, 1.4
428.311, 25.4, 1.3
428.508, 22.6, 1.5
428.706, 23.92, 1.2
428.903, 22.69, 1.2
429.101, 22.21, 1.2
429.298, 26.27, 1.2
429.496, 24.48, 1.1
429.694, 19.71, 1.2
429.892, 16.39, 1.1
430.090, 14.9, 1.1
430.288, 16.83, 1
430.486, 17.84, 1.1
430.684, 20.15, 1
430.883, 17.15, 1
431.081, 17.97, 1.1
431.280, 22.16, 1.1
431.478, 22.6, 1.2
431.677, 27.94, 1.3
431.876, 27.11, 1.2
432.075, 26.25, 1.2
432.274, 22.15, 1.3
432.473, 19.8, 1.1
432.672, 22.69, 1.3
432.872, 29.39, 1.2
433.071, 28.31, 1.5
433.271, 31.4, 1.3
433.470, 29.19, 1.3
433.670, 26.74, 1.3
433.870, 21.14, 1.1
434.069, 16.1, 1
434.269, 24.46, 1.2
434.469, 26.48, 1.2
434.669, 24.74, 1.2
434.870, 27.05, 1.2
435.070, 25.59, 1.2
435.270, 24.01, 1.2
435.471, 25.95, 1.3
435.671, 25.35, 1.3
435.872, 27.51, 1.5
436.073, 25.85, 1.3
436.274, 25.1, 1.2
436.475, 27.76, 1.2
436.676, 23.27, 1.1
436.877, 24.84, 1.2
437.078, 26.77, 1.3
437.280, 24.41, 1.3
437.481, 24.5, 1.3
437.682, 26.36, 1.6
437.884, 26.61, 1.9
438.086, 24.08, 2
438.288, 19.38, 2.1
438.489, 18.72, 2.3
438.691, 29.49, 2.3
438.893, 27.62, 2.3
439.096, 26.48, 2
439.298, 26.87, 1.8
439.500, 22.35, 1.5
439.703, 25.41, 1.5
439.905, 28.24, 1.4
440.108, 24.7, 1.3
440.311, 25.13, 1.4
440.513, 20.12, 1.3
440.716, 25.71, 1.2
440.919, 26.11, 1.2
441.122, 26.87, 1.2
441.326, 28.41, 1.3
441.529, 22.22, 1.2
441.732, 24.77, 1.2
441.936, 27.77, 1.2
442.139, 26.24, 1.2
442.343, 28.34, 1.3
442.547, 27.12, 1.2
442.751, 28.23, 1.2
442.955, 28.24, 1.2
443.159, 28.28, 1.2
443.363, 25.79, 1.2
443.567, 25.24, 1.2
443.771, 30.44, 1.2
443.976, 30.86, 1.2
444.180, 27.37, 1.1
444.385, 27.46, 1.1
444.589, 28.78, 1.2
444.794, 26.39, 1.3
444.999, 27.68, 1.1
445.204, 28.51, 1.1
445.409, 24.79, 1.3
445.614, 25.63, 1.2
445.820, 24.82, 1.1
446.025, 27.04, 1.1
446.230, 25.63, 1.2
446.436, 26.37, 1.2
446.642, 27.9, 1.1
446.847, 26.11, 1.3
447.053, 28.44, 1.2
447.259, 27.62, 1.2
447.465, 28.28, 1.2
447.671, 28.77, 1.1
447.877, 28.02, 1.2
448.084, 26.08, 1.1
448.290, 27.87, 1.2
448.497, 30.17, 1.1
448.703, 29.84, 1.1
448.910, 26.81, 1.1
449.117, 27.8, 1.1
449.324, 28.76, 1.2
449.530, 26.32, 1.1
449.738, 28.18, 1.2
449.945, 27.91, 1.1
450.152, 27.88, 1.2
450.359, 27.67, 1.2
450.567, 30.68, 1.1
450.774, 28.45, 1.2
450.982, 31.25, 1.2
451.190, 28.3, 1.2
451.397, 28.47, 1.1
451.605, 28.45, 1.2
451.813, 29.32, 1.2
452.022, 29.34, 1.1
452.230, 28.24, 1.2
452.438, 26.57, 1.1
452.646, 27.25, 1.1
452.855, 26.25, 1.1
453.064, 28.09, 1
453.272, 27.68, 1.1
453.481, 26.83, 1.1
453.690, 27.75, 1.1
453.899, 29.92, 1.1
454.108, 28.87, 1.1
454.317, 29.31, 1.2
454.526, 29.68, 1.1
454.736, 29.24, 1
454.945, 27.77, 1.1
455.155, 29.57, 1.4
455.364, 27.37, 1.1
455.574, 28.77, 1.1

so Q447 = 27.8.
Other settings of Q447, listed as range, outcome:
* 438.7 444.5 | 26.6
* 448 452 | 28.5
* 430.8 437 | 24.7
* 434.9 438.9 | 25.1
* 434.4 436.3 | 25.8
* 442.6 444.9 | 27.9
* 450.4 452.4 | 29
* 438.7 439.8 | 26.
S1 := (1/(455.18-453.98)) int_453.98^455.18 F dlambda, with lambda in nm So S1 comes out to 29.1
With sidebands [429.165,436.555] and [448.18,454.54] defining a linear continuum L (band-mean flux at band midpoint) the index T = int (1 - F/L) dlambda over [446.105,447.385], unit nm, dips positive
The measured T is 0.01 nm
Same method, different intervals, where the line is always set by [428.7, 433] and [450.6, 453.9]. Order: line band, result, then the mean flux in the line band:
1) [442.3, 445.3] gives -0.254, 27.9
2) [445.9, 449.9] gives -0.106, 27.7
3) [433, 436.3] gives -0.372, 25.6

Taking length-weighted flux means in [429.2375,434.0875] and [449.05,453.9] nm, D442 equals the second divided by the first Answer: 1.24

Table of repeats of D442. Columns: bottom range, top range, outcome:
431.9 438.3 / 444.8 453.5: 1.10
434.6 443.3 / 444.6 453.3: 1.08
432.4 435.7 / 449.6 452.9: 1.13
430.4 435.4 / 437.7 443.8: 1.08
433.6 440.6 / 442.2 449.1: 1.11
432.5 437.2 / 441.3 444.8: 1.07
